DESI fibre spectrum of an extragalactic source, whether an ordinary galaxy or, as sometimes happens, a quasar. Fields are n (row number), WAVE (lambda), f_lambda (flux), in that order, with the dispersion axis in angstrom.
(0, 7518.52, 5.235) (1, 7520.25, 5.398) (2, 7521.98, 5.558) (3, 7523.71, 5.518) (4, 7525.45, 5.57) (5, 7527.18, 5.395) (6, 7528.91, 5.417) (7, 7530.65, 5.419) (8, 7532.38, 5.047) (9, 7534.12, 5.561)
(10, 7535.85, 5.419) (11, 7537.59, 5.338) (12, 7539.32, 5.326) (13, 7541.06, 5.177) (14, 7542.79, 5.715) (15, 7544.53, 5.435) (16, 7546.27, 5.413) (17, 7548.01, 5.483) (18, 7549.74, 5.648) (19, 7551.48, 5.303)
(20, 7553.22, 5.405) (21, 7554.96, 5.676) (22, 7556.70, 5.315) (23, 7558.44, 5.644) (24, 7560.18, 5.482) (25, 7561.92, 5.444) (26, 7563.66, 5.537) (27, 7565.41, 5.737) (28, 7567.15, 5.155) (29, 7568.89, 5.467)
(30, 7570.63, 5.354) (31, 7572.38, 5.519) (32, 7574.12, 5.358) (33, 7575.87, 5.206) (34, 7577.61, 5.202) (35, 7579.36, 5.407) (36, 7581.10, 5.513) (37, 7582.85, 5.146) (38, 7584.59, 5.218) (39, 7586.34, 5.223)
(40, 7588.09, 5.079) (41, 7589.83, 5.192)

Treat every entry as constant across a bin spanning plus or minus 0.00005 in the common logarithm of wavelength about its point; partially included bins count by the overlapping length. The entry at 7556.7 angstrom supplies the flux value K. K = 5.315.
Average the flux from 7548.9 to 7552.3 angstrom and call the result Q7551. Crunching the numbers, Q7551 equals 5.47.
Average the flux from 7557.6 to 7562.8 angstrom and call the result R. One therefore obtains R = 5.53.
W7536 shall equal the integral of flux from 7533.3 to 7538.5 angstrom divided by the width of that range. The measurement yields 5.44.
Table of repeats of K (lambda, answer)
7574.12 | 5.358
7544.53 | 5.435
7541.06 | 5.177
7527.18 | 5.395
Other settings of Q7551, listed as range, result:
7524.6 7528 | 5.49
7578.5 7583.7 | 5.36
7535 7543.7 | 5.4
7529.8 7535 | 5.35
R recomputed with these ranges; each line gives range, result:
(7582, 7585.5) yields 5.19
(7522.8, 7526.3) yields 5.54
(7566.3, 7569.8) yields 5.32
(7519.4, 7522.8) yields 5.48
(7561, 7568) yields 5.47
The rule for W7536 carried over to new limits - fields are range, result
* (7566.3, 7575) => 5.37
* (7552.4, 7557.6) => 5.47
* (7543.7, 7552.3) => 5.46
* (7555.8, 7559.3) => 5.48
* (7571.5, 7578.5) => 5.31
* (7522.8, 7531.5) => 5.46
